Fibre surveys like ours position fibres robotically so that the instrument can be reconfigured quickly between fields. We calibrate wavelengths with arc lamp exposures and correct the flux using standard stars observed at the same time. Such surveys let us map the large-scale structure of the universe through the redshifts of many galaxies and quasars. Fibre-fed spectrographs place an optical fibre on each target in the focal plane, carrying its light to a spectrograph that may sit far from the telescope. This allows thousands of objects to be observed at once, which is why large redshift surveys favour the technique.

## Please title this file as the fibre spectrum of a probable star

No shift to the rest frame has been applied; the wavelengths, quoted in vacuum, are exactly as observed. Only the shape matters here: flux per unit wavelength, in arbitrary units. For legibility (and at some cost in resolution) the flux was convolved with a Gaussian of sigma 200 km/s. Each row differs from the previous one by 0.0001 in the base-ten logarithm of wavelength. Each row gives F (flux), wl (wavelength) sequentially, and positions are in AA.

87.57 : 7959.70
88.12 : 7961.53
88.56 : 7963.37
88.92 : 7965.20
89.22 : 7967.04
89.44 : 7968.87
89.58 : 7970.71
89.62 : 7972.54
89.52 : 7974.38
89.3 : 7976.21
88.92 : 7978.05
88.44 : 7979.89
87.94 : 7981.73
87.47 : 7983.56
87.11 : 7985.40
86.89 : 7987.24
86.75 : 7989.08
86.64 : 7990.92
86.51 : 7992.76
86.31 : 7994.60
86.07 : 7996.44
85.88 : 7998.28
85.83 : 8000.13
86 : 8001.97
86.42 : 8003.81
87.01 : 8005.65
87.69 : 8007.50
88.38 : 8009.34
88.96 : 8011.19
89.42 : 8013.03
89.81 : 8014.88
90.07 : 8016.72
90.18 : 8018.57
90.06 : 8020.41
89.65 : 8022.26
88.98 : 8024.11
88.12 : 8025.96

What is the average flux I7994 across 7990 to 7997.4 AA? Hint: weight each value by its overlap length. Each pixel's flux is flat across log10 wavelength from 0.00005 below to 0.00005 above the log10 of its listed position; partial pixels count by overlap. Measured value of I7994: 86.4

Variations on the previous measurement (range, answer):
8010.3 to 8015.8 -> 89.4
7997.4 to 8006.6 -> 86.2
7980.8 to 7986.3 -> 87.6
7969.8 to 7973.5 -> 89.6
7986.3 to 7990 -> 86.8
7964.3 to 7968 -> 89.1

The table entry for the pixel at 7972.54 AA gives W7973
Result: 89.62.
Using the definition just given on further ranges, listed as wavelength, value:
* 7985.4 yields 87.11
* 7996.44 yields 86.07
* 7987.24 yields 86.89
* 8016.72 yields 90.07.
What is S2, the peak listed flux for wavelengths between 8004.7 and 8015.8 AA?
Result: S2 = 89.81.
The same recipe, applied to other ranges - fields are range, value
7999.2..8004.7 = 86.42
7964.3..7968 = 89.22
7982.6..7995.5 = 87.47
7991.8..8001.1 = 86.51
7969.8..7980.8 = 89.62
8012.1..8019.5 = 90.18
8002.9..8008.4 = 87.69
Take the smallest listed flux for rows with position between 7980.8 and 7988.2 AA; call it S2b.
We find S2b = 86.89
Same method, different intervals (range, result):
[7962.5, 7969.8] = 88.56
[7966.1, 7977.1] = 89.22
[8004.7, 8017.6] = 87.01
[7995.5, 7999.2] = 85.88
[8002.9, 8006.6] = 86.42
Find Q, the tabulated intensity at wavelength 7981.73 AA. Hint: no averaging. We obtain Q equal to 87.94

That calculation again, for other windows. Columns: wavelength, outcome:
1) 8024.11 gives 88.98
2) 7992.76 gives 86.51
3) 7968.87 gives 89.44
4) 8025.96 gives 88.12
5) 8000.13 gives 85.83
